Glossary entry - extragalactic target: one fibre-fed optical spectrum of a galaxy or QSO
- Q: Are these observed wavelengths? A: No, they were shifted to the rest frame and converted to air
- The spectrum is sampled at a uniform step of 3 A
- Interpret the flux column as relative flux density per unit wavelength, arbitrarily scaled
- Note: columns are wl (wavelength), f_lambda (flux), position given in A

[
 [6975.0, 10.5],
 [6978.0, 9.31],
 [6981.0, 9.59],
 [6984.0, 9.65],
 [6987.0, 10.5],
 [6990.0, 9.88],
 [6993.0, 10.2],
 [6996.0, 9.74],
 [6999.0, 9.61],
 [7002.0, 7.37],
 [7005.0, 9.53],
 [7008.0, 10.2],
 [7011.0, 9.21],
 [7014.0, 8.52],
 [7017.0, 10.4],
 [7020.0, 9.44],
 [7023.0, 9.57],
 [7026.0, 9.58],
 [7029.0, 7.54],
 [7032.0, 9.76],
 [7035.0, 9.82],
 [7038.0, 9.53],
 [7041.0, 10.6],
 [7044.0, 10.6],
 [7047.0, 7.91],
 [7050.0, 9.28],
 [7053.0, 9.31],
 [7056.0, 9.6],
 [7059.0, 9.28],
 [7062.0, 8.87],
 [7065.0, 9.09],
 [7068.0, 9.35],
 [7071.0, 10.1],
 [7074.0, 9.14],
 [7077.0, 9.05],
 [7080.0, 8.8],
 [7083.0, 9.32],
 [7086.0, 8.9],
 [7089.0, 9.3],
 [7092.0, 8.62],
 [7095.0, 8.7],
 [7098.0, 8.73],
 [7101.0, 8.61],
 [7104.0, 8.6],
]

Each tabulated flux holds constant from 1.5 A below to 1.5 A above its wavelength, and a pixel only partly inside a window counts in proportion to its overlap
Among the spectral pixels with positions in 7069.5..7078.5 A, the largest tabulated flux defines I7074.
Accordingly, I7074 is 10.1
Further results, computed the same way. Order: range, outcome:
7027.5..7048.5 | 10.6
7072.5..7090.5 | 9.32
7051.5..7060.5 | 9.6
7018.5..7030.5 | 9.58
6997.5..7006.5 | 9.61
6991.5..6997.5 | 10.2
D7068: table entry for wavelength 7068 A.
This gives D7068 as 9.35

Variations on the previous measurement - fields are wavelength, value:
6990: 9.88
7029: 7.54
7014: 8.52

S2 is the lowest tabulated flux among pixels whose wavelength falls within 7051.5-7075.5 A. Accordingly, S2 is 8.87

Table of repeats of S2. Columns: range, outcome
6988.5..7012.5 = 7.37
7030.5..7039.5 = 9.53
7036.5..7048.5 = 7.91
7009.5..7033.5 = 7.54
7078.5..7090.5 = 8.8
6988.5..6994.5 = 9.88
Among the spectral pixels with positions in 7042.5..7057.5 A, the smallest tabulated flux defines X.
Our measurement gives 7.91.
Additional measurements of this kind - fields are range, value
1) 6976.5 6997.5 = 9.31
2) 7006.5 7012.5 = 9.21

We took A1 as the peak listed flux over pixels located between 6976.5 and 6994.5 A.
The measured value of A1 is 10.5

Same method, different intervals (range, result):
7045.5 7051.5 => 9.28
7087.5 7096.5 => 9.3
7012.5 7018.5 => 10.4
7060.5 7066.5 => 9.09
